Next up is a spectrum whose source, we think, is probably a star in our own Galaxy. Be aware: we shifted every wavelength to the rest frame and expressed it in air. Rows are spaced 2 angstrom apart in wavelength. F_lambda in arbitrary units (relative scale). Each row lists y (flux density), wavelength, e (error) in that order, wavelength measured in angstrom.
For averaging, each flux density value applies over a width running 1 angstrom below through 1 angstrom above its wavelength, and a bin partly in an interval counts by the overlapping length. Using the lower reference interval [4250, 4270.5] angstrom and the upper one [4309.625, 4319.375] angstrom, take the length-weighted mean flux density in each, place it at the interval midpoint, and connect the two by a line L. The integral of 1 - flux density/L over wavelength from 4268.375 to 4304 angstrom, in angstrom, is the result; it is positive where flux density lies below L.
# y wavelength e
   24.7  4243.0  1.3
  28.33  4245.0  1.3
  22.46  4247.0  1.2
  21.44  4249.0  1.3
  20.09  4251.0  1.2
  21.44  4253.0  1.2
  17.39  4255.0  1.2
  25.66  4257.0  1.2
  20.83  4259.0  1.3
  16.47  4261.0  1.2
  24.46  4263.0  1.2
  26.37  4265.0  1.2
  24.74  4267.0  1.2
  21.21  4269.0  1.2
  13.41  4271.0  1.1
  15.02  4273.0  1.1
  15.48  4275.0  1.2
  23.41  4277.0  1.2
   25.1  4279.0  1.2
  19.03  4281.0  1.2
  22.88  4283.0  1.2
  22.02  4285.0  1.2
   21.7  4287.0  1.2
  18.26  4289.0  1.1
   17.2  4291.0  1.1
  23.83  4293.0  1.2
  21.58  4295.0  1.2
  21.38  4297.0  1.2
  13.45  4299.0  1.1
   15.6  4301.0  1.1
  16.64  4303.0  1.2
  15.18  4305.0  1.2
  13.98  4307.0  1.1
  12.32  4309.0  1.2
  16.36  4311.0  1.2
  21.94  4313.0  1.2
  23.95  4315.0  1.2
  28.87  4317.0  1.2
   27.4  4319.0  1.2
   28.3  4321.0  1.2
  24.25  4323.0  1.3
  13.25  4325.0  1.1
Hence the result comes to 4.9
